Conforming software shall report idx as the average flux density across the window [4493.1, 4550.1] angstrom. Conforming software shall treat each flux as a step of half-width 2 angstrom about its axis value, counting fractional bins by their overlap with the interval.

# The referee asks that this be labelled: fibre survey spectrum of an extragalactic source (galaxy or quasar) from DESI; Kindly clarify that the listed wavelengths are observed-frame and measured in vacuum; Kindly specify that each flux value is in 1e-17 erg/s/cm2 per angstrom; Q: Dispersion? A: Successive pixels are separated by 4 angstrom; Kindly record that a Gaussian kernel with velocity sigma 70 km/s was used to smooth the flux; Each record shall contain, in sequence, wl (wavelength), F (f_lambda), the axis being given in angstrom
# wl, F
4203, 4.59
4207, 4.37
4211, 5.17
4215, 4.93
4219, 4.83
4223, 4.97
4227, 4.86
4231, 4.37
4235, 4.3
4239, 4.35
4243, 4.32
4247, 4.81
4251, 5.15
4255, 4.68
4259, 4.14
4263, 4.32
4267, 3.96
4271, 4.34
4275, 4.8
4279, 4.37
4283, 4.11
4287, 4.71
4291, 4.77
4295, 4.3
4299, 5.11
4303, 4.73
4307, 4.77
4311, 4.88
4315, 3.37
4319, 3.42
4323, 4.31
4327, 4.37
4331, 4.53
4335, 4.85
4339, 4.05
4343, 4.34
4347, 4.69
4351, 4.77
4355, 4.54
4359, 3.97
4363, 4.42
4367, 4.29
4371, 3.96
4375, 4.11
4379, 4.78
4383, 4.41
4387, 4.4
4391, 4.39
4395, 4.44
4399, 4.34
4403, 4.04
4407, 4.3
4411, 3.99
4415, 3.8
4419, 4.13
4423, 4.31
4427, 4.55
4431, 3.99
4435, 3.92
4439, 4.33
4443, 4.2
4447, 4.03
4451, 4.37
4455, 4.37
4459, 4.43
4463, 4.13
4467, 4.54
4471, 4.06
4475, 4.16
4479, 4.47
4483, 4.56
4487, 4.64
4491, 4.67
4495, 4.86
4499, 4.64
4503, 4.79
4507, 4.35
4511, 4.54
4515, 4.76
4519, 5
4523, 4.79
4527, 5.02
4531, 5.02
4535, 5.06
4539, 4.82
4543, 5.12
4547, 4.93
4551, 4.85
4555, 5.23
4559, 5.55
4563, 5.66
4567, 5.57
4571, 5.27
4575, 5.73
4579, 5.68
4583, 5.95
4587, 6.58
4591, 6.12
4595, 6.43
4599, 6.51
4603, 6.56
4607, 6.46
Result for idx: 4.84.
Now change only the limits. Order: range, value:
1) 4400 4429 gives 4.17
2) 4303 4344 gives 4.31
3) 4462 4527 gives 4.58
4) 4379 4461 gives 4.25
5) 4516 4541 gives 4.94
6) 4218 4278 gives 4.54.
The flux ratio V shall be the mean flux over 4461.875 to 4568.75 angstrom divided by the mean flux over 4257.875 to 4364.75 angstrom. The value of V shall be 1.09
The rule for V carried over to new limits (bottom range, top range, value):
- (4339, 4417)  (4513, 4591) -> 1.23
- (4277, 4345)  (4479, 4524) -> 1.06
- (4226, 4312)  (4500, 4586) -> 1.13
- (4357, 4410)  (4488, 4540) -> 1.12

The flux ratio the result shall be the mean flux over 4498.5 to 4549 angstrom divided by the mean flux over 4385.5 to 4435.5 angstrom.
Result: 1.15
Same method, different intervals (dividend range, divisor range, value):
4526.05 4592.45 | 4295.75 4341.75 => 1.23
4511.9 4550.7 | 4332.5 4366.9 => 1.11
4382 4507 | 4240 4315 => 0.95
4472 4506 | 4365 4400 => 1.05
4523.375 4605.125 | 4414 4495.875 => 1.29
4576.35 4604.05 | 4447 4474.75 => 1.46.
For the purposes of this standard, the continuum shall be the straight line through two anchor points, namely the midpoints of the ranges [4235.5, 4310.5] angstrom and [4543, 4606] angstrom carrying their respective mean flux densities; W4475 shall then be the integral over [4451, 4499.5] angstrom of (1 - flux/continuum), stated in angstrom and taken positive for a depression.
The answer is 8.25 angstrom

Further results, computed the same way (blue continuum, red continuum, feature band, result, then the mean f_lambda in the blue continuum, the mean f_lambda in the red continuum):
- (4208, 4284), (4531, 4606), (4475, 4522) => 6.65 angstrom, 4.57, 5.64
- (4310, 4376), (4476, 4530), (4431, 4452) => 1.82 angstrom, 4.28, 4.7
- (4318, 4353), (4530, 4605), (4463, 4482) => 3.03 angstrom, 4.4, 5.62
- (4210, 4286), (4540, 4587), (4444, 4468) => 3.96 angstrom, 4.56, 5.45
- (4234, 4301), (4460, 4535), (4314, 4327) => 2.02 angstrom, 4.51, 4.62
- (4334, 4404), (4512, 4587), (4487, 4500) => 0.68 angstrom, 4.38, 5.25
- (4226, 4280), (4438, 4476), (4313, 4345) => 1.76 angstrom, 4.48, 4.26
